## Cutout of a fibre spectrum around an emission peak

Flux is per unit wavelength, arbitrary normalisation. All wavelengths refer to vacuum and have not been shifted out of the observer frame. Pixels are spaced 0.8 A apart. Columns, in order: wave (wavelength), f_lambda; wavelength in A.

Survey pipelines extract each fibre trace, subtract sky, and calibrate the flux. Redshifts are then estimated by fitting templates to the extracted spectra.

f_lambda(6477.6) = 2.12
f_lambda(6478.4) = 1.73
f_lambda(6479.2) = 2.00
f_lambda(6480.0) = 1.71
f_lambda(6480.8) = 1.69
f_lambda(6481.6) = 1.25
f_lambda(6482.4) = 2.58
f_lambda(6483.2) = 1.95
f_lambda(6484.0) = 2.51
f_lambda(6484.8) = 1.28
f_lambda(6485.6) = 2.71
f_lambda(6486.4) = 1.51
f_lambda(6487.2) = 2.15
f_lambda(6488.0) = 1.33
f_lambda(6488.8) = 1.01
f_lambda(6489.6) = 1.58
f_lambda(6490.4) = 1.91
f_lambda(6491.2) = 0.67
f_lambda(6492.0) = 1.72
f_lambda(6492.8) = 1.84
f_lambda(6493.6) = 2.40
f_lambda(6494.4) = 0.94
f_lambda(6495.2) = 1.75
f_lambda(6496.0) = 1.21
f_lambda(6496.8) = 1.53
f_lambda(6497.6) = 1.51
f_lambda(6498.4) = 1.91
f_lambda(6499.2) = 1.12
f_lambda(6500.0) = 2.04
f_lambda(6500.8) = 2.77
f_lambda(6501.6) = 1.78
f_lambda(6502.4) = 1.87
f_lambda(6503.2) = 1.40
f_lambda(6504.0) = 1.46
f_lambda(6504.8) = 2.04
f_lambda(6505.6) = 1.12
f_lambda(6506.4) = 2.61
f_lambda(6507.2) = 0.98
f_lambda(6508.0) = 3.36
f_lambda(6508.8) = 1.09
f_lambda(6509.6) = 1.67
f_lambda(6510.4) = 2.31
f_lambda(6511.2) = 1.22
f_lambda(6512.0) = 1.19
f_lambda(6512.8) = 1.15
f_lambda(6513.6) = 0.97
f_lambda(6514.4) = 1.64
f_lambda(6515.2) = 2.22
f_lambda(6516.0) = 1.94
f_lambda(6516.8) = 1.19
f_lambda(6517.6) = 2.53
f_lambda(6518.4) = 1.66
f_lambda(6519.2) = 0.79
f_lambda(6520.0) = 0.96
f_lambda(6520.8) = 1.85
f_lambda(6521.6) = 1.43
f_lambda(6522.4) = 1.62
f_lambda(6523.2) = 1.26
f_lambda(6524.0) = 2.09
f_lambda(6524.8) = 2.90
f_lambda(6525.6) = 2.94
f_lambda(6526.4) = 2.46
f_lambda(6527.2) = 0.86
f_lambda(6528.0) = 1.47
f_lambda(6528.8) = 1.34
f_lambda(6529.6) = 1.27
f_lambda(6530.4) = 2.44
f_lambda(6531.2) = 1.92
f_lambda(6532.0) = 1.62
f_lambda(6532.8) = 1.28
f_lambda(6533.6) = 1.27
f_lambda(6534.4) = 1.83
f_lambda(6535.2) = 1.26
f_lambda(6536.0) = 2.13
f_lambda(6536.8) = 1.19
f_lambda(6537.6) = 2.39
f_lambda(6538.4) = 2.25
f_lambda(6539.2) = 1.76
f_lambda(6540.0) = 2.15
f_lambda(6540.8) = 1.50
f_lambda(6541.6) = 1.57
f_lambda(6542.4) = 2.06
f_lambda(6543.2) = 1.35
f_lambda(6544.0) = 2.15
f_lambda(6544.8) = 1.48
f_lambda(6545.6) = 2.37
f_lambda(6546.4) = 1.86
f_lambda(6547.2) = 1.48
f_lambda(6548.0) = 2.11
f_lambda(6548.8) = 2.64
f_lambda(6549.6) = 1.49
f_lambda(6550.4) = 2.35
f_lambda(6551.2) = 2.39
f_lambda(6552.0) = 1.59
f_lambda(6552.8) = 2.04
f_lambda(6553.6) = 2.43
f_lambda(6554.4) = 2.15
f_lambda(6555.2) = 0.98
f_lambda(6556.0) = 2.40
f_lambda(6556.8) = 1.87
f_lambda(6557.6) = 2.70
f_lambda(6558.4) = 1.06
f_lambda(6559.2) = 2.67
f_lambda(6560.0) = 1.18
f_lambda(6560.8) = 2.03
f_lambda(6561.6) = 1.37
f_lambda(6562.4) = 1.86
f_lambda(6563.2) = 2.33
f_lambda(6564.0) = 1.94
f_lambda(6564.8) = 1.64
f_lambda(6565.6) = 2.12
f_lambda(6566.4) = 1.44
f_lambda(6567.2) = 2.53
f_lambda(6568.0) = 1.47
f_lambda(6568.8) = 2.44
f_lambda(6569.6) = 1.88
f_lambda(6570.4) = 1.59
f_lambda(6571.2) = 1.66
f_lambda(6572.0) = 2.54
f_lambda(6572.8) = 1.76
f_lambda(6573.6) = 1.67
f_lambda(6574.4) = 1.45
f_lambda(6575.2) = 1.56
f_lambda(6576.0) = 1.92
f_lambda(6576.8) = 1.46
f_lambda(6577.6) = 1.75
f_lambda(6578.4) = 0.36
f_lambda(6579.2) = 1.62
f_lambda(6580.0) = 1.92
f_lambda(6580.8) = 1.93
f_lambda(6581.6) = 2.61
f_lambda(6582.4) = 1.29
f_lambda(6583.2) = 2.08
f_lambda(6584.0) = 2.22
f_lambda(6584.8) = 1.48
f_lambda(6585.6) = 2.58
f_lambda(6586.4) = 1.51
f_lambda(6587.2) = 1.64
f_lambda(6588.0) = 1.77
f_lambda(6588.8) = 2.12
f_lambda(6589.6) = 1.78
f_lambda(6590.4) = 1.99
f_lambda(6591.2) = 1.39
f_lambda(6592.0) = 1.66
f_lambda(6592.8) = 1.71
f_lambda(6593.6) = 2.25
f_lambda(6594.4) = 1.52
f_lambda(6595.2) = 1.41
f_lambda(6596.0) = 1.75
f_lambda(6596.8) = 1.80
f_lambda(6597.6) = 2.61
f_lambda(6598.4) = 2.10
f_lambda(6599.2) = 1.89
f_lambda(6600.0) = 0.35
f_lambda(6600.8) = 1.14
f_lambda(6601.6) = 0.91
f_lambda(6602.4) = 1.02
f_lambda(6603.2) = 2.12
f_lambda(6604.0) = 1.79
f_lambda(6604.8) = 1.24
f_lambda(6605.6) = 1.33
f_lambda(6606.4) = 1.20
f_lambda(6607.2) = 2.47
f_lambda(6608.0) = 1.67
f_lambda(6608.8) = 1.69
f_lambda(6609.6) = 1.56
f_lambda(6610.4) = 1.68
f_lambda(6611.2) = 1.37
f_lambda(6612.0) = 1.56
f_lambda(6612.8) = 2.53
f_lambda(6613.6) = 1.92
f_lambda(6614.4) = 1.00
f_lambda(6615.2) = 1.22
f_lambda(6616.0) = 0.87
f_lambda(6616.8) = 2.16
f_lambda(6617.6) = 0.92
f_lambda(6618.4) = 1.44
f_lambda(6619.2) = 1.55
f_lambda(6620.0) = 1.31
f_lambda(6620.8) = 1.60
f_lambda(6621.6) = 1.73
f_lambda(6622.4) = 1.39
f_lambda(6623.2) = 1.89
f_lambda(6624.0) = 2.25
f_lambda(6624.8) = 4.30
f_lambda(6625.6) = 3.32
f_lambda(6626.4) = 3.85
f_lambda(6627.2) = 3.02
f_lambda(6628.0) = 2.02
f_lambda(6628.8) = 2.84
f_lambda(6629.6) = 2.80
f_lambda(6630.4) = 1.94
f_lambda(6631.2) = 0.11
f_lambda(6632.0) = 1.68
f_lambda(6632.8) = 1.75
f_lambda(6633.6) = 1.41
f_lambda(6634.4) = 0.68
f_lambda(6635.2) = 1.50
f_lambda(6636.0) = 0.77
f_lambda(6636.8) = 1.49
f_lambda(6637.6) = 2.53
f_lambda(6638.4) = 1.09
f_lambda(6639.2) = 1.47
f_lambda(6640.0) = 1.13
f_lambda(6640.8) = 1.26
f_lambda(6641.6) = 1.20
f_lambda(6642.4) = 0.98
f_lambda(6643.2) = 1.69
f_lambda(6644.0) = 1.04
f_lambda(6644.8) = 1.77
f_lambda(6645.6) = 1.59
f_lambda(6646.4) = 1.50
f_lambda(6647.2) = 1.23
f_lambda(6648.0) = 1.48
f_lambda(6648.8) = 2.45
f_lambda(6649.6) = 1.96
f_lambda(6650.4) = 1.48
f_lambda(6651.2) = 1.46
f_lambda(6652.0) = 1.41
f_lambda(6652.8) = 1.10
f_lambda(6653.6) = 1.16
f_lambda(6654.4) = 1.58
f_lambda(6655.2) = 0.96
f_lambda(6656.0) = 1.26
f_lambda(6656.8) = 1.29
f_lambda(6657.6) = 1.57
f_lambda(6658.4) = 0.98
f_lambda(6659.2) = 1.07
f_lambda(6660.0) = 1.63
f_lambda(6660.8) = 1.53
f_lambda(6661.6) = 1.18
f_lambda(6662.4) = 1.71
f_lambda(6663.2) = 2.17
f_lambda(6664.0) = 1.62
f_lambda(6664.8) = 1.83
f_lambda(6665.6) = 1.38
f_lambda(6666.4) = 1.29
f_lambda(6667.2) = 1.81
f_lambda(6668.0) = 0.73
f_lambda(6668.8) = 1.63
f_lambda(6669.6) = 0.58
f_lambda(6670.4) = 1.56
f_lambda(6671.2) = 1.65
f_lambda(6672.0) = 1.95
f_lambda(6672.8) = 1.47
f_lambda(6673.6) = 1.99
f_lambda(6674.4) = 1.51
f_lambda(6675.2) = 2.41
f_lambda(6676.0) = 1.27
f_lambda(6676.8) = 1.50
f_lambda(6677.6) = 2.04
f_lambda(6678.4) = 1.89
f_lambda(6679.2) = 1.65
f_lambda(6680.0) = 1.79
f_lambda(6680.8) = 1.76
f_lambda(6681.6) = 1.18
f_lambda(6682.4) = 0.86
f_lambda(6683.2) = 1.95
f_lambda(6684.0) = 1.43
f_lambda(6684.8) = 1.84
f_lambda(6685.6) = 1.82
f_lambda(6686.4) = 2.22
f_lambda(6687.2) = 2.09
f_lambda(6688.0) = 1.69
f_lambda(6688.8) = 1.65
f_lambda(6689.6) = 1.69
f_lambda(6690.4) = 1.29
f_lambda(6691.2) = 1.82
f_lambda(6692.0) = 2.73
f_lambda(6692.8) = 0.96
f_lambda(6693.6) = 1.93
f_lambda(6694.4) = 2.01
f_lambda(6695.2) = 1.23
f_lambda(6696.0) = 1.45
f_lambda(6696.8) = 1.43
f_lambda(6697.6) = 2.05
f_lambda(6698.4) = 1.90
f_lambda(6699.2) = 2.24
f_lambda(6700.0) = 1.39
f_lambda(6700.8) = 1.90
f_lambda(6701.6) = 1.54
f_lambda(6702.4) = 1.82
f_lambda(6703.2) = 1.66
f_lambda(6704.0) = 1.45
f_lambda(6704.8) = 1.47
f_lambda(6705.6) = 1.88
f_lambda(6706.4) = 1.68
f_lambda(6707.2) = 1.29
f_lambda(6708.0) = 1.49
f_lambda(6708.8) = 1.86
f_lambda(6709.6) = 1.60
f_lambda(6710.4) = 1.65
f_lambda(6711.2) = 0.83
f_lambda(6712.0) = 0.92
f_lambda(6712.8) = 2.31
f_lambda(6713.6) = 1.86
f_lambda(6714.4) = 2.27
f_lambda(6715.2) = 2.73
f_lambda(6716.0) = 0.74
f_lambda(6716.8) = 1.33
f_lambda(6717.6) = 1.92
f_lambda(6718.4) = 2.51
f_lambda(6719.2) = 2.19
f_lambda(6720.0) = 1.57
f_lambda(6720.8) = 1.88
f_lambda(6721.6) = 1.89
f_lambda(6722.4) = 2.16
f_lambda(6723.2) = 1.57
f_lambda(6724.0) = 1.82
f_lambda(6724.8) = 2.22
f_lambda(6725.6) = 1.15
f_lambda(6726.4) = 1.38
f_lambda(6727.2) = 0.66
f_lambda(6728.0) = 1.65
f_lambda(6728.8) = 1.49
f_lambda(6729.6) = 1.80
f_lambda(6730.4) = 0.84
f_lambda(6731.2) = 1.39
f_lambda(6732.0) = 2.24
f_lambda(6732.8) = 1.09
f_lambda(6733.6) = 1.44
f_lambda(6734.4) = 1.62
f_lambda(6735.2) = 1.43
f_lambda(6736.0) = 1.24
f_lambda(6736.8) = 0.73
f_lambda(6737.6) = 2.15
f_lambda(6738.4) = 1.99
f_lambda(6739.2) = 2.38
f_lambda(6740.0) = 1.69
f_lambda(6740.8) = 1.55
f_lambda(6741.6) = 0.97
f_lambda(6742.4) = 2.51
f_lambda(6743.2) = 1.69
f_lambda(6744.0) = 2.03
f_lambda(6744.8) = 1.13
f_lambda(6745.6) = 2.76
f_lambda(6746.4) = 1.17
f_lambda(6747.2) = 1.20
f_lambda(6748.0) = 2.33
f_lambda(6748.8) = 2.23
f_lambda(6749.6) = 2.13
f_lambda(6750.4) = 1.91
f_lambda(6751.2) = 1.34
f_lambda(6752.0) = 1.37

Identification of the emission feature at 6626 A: H-beta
